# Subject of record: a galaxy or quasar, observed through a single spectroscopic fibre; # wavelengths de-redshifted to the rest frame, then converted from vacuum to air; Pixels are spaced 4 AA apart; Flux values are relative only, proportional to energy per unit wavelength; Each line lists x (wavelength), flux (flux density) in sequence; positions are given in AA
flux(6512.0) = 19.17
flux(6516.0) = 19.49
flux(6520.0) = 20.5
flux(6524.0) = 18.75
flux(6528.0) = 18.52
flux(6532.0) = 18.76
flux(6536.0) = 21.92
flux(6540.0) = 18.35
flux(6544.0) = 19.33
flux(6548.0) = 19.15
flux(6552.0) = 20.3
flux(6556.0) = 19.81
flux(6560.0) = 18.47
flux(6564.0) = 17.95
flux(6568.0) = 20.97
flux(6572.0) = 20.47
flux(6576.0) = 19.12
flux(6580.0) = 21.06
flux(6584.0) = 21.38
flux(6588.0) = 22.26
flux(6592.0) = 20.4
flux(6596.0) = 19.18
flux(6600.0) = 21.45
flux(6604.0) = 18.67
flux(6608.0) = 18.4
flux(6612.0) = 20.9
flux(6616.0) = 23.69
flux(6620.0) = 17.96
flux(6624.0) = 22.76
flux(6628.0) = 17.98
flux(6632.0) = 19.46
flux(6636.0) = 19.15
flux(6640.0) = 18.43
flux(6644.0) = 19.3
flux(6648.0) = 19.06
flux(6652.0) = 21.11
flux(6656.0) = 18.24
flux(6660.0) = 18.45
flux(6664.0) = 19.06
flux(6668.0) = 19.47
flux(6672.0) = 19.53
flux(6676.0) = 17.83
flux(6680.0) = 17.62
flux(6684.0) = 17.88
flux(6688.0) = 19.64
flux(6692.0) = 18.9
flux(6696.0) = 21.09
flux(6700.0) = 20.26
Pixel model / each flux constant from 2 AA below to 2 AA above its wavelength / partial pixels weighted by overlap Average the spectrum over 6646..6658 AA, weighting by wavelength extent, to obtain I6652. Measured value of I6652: 19.5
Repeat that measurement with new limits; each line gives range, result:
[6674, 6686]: 17.8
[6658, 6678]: 18.9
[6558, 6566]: 18.2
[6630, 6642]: 19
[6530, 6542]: 19.7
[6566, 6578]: 20.2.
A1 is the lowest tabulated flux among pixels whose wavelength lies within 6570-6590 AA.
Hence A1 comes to 19.12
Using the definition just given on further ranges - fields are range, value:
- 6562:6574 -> 17.95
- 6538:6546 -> 18.35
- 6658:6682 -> 17.62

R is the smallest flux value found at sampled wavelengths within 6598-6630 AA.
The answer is 17.96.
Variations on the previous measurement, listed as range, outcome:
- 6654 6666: 18.24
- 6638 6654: 18.43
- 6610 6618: 20.9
